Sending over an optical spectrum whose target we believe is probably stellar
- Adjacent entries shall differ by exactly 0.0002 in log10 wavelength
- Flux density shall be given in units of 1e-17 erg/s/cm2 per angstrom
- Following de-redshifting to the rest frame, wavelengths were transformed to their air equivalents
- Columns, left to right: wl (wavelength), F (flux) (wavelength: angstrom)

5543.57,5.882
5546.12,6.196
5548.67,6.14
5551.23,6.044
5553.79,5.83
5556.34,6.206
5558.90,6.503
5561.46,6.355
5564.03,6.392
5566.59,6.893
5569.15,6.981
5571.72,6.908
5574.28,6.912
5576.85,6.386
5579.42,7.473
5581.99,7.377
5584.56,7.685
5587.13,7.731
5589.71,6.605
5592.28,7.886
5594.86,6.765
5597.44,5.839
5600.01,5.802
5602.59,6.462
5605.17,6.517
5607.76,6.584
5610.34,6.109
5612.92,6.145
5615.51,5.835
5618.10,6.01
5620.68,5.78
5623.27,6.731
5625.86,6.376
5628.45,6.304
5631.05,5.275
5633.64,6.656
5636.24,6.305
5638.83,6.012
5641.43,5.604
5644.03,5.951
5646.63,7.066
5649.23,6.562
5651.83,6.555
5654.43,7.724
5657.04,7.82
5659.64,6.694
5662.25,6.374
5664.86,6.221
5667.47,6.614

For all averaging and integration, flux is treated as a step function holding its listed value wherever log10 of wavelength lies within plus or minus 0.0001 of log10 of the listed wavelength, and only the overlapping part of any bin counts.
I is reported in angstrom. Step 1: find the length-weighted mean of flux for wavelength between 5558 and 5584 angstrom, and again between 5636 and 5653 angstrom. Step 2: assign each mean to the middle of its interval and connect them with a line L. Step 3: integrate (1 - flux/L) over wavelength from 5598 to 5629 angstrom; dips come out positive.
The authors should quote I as 1.50 angstrom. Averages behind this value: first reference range 6.85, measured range 6.21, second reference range 6.29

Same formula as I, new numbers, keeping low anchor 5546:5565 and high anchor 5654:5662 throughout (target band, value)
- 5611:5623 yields 1.4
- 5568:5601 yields -2.4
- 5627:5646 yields 2.6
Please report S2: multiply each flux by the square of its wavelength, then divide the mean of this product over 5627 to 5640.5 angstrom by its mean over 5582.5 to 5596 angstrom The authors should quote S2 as 0.84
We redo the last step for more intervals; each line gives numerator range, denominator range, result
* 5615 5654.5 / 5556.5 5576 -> 0.96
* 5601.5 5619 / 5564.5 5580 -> 0.92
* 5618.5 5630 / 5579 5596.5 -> 0.87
